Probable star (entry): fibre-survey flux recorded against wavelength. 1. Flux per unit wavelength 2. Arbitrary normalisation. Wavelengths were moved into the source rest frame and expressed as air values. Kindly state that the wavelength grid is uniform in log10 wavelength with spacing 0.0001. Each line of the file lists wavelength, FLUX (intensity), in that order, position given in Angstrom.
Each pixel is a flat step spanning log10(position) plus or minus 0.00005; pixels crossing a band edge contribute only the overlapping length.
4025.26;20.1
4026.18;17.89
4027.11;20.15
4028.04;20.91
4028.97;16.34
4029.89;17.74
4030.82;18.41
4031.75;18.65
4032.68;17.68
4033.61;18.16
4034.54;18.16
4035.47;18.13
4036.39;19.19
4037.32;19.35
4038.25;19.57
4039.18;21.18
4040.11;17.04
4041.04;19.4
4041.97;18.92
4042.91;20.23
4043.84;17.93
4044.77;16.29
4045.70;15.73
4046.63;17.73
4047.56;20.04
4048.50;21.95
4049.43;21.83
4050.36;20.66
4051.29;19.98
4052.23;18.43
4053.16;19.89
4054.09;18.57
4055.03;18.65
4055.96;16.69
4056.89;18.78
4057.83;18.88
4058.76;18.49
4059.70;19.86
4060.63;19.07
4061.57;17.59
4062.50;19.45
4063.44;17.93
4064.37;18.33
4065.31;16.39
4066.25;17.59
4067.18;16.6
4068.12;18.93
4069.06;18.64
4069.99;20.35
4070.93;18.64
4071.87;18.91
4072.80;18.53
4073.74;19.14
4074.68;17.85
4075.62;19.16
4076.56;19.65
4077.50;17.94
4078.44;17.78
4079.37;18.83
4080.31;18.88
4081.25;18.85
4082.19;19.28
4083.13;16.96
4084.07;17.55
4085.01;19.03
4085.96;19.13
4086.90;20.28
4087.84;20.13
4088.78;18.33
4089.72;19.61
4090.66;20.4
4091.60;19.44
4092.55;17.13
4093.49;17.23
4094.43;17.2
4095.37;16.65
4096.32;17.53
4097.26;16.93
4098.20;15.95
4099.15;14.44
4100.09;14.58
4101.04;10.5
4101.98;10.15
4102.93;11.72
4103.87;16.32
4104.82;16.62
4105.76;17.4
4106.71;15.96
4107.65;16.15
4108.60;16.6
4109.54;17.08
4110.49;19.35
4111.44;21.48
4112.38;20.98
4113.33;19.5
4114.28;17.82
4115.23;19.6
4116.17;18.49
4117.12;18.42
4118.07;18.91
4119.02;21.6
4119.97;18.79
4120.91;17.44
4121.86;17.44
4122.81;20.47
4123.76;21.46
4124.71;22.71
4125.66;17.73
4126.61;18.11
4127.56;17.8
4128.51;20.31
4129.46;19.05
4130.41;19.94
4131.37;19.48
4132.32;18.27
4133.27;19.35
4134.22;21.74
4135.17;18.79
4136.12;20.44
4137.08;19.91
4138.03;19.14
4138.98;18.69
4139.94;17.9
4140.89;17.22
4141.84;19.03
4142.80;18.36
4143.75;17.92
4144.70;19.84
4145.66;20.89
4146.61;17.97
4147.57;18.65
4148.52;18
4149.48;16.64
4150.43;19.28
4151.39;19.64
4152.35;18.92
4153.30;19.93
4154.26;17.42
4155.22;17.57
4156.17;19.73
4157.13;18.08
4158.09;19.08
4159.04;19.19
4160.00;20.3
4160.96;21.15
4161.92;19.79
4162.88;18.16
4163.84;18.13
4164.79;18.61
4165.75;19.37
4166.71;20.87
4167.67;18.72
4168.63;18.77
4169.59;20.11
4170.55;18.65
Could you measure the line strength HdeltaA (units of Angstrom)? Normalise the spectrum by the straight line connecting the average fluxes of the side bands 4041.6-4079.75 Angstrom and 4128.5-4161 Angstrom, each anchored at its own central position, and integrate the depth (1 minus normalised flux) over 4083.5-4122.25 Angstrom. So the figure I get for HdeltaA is 2.69 Angstrom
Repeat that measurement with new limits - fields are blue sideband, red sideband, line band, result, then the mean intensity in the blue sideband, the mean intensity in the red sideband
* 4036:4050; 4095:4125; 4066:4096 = -0.7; 19.1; 17.4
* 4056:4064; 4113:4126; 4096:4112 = 2.8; 18.7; 19.3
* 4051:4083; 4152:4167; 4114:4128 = -0.2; 18.6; 19.1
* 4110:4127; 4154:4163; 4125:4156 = 0.6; 19.5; 19.1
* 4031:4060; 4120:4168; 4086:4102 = 1.6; 18.9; 19.1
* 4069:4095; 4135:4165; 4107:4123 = 0.0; 18.7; 18.9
